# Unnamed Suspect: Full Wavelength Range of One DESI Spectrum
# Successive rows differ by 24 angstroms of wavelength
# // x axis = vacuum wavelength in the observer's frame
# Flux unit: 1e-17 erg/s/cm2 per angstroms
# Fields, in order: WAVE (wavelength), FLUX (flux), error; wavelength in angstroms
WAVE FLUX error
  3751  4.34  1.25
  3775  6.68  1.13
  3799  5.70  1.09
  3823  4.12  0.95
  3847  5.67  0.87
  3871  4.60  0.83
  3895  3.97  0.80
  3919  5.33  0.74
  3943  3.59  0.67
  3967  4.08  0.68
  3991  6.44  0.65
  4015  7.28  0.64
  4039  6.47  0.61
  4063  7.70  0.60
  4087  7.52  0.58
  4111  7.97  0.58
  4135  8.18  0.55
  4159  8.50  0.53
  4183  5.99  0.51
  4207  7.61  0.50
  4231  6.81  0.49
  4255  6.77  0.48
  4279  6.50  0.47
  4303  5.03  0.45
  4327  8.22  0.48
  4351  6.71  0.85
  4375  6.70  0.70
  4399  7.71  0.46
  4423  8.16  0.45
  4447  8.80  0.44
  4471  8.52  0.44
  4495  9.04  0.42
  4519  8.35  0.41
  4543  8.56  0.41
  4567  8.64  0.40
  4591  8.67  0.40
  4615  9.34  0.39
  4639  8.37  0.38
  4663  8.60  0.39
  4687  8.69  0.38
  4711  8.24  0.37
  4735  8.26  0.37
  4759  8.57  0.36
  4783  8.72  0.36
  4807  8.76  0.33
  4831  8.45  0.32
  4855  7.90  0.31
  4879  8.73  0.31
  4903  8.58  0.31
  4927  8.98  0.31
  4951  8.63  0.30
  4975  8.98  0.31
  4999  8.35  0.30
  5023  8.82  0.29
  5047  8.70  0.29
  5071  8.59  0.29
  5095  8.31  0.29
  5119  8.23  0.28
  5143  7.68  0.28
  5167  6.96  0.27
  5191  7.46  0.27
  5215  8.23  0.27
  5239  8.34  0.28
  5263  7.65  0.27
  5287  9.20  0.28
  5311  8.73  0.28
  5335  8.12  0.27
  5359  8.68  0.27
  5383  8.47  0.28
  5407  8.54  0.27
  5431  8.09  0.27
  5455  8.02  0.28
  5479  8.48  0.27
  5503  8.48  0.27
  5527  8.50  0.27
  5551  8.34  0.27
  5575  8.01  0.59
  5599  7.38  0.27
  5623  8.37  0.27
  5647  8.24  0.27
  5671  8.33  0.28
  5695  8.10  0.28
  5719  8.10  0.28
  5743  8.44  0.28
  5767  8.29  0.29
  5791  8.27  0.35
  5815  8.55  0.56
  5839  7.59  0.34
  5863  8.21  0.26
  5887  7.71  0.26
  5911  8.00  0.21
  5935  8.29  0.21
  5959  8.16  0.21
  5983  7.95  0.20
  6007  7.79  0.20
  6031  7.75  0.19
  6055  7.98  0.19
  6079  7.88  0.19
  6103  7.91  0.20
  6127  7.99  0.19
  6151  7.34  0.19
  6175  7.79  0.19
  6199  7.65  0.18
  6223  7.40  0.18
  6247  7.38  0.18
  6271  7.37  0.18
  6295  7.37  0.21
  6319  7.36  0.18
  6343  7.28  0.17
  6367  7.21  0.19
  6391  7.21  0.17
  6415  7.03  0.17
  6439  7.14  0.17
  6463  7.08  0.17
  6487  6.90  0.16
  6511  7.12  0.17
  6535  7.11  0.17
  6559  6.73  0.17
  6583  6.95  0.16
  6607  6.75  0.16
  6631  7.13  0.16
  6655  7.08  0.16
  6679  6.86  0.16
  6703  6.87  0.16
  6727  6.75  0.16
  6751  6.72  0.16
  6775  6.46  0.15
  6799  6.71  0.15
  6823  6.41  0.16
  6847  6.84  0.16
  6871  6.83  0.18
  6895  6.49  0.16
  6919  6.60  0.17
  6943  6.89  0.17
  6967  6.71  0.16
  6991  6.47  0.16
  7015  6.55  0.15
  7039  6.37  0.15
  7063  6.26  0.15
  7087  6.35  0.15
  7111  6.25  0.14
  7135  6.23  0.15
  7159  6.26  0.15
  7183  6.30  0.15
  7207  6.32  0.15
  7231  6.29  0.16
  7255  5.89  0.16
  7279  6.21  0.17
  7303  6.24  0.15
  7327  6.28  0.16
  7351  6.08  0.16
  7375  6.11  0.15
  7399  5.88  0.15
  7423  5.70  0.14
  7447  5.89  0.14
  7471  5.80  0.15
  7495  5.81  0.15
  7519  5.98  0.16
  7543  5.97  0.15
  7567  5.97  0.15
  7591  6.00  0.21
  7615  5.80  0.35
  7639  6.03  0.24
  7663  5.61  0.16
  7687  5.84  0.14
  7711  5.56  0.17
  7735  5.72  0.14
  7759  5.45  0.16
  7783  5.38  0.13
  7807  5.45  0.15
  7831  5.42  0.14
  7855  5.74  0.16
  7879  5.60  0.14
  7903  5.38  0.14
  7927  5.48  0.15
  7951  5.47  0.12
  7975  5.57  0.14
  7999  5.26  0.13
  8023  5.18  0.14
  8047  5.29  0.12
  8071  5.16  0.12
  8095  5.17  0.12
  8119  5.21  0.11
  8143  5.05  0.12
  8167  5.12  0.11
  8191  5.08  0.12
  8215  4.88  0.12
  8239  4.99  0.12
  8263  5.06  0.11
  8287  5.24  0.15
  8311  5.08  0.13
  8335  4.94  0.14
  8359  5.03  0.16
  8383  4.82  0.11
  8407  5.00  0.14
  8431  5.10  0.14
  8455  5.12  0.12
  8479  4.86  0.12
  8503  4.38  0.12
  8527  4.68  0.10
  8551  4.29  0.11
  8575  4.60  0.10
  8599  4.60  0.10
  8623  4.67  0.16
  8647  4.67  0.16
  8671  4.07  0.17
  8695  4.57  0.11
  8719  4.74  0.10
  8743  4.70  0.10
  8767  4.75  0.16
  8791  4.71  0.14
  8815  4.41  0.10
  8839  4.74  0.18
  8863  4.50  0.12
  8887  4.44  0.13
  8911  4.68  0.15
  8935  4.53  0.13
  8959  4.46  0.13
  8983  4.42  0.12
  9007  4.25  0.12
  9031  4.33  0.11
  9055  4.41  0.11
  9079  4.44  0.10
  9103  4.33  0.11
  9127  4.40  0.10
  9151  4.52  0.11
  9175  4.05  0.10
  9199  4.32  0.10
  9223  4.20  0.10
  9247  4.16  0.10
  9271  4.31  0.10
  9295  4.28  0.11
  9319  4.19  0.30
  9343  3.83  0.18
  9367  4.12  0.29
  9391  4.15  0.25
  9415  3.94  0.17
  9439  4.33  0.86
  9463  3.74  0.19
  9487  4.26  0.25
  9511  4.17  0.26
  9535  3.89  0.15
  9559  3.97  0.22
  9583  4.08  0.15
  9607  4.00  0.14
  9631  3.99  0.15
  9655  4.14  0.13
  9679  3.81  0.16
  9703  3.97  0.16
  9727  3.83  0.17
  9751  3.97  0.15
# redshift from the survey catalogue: 0.000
